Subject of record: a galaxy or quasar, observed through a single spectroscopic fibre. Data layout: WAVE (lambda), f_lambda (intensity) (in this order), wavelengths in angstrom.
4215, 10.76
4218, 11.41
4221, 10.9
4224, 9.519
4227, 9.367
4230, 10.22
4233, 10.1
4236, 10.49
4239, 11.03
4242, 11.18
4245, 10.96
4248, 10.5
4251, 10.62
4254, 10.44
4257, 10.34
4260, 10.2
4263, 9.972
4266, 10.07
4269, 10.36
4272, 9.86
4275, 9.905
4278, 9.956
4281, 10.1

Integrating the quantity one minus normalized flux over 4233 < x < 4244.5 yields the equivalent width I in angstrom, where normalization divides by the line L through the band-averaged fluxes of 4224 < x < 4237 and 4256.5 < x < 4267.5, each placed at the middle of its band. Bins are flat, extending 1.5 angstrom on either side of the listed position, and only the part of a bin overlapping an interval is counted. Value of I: -0.9 angstrom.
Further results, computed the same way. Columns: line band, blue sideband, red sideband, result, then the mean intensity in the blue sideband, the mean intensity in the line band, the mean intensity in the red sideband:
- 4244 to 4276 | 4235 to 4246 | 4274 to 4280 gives 0.4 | 10.9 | 10.3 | 9.95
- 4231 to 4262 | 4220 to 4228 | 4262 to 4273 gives -1.8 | 9.9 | 10.6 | 10.1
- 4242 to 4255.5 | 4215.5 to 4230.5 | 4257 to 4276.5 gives -0.7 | 10.3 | 10.7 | 10.1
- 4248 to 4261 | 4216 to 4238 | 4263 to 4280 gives -0.4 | 10.3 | 10.4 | 10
